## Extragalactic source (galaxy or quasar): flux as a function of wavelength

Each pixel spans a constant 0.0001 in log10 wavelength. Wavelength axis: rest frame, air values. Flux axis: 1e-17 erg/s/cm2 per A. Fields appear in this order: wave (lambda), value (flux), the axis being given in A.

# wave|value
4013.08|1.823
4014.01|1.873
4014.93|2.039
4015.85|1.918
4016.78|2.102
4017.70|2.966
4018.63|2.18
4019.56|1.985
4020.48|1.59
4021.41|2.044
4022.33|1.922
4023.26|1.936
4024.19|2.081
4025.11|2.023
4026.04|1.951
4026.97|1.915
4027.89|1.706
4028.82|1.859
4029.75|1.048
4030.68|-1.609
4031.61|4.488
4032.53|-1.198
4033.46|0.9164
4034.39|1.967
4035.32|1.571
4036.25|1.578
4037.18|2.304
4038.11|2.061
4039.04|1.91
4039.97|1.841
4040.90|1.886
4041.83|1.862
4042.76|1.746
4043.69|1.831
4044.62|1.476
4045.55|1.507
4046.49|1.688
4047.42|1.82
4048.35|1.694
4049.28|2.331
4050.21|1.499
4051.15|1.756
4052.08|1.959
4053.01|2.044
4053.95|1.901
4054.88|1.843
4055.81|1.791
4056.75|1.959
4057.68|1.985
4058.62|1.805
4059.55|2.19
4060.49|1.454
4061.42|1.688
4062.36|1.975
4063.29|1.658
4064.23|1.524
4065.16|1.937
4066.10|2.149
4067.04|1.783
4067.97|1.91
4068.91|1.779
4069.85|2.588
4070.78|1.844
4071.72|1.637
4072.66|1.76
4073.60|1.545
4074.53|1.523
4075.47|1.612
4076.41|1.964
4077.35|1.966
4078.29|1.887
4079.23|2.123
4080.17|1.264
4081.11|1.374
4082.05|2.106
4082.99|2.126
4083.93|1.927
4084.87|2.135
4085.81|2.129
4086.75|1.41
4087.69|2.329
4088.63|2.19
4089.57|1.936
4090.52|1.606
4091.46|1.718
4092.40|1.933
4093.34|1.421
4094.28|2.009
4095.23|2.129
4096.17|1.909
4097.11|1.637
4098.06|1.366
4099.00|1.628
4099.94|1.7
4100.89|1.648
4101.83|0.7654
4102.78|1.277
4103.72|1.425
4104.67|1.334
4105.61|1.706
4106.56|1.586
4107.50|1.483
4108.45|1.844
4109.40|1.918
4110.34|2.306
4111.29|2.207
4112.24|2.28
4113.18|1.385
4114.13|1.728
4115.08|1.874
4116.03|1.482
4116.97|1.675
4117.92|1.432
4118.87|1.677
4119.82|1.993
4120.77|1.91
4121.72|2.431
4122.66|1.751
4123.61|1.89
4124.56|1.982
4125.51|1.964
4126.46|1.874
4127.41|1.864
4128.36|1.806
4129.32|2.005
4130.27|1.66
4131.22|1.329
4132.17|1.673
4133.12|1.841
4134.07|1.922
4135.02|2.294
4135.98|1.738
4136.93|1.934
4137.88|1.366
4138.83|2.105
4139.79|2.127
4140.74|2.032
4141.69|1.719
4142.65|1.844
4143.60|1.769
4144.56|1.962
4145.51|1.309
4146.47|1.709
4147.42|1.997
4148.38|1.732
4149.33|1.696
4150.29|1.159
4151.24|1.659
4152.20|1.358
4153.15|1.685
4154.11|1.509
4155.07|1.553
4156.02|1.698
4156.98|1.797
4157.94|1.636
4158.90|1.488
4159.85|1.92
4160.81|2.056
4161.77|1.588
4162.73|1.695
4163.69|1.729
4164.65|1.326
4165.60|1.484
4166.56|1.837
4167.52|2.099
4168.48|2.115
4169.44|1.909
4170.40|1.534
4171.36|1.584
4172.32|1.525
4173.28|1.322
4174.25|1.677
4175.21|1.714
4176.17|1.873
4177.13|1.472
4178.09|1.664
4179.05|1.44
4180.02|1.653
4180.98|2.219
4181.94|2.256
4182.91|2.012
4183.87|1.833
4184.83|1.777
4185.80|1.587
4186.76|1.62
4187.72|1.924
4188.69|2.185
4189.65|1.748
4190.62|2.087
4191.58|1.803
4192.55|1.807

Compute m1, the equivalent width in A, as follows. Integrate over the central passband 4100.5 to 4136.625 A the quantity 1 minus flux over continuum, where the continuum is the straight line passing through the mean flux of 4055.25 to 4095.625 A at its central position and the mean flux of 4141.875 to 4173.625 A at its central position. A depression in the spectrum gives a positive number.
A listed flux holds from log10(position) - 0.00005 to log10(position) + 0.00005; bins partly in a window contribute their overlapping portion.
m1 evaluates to -0.07 A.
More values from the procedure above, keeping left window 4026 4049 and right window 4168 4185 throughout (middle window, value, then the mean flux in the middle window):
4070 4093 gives -2.8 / 1.84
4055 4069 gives -1.9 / 1.84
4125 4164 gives -0.8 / 1.75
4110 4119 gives -0.6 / 1.8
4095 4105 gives 0.9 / 1.52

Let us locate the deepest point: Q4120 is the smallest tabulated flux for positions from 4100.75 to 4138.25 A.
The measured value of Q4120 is 0.7654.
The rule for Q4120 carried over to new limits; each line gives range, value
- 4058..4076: 1.454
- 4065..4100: 1.264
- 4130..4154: 1.159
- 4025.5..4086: -1.609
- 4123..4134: 1.329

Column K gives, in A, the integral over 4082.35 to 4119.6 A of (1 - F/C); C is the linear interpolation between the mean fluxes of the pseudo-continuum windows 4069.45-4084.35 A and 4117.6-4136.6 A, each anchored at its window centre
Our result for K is 1.7 A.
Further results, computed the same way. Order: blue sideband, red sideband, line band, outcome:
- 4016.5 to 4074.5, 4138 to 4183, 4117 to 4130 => -1.02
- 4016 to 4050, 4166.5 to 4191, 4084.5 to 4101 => -0.55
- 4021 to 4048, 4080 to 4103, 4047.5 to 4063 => -1.54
